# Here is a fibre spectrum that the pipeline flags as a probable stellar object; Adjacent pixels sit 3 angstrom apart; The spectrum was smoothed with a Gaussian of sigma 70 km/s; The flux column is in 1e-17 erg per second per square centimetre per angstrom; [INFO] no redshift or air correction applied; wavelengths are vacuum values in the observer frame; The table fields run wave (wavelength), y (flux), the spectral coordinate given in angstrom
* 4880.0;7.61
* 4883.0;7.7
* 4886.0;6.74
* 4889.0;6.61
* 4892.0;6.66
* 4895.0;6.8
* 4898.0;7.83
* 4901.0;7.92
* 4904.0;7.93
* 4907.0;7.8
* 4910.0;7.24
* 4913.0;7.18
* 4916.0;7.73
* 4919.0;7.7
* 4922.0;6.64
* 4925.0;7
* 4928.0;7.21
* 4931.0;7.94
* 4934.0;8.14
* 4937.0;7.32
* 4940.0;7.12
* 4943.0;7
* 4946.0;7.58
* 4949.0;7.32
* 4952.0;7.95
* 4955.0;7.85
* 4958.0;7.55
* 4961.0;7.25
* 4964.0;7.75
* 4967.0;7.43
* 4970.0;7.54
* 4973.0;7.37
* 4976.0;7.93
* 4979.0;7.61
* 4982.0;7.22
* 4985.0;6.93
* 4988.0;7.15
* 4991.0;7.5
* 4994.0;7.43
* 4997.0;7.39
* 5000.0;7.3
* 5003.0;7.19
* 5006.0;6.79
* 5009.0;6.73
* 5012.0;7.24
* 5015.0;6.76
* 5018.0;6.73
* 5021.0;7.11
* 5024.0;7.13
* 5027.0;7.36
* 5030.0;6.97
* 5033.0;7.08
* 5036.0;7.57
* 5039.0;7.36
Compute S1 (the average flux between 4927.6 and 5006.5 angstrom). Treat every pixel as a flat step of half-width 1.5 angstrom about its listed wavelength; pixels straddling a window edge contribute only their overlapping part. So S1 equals 7.45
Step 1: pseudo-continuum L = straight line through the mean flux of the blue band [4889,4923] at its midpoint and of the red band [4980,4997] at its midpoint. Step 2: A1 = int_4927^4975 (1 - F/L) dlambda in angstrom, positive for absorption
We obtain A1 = -1.4 angstrom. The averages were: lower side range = 7.38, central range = 7.53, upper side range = 7.27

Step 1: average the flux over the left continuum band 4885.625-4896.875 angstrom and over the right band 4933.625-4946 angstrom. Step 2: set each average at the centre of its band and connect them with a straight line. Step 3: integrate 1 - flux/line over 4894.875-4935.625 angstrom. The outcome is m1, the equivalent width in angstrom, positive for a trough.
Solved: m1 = -2.8 angstrom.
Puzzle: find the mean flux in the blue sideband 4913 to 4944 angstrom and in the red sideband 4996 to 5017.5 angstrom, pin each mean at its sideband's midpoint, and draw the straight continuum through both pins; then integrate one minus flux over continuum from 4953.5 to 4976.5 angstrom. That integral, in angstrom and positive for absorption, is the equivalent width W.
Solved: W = -1.1 angstrom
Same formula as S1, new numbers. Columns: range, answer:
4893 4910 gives 7.59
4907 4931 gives 7.32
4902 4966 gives 7.49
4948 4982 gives 7.58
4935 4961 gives 7.46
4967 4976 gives 7.53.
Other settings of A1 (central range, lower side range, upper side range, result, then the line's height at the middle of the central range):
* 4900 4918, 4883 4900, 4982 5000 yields -1.4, 7.07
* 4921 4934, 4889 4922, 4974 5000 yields 0.1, 7.4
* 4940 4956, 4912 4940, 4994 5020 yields -0.4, 7.31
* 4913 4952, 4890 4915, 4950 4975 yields 0.5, 7.5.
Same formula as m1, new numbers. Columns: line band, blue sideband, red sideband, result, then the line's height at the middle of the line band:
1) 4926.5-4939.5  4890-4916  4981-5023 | -0.51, 7.33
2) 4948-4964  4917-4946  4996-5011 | -0.76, 7.26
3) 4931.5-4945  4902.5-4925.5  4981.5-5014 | -0.18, 7.35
